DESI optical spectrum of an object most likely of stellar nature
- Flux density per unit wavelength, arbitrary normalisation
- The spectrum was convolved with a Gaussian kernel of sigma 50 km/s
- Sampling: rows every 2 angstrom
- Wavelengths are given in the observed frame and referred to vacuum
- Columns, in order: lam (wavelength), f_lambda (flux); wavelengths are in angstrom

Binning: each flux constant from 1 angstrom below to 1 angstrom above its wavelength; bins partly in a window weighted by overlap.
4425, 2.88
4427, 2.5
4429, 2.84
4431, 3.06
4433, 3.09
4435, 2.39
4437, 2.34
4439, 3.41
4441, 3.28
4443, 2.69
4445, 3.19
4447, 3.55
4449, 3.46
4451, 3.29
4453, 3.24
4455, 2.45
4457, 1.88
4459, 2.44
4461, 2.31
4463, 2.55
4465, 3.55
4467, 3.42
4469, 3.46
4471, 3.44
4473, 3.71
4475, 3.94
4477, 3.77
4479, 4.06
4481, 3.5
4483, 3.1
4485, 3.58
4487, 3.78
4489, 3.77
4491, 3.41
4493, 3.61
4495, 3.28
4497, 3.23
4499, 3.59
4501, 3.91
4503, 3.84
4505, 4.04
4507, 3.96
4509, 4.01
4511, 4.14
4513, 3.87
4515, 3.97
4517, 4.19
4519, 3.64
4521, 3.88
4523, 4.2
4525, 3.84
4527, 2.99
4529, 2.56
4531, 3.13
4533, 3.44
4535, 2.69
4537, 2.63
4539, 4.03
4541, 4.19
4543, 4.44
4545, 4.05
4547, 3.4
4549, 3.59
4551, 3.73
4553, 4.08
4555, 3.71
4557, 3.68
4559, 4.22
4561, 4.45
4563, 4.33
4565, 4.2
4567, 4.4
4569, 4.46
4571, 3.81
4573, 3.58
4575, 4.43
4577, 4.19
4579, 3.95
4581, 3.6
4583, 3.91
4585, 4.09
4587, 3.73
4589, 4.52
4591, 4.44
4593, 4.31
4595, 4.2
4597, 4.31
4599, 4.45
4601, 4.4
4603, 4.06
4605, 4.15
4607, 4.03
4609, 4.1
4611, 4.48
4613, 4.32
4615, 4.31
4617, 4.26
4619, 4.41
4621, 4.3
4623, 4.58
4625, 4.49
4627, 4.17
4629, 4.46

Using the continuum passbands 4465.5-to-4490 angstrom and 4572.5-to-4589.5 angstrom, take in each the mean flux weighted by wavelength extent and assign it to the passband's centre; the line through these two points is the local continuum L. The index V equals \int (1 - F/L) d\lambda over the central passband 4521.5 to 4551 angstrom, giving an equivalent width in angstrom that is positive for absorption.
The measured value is 2.4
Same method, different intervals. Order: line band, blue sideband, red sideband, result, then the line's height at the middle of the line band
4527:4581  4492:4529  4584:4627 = 2.69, 4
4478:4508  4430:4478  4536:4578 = -1.96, 3.42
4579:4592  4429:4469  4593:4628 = 0.15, 4.09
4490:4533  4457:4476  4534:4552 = -3.11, 3.43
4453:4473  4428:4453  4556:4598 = 2.12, 3.23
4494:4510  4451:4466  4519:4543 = -2.93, 3.15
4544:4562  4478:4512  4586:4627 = 0.57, 4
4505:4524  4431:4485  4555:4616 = -2.08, 3.59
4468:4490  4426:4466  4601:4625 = -3.44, 3.15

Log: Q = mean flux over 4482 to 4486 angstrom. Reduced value 3.34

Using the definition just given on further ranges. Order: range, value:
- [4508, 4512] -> 4.07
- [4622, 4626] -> 4.54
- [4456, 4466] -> 2.55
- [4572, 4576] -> 4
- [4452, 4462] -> 2.46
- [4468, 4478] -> 3.66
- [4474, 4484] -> 3.67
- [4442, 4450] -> 3.22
